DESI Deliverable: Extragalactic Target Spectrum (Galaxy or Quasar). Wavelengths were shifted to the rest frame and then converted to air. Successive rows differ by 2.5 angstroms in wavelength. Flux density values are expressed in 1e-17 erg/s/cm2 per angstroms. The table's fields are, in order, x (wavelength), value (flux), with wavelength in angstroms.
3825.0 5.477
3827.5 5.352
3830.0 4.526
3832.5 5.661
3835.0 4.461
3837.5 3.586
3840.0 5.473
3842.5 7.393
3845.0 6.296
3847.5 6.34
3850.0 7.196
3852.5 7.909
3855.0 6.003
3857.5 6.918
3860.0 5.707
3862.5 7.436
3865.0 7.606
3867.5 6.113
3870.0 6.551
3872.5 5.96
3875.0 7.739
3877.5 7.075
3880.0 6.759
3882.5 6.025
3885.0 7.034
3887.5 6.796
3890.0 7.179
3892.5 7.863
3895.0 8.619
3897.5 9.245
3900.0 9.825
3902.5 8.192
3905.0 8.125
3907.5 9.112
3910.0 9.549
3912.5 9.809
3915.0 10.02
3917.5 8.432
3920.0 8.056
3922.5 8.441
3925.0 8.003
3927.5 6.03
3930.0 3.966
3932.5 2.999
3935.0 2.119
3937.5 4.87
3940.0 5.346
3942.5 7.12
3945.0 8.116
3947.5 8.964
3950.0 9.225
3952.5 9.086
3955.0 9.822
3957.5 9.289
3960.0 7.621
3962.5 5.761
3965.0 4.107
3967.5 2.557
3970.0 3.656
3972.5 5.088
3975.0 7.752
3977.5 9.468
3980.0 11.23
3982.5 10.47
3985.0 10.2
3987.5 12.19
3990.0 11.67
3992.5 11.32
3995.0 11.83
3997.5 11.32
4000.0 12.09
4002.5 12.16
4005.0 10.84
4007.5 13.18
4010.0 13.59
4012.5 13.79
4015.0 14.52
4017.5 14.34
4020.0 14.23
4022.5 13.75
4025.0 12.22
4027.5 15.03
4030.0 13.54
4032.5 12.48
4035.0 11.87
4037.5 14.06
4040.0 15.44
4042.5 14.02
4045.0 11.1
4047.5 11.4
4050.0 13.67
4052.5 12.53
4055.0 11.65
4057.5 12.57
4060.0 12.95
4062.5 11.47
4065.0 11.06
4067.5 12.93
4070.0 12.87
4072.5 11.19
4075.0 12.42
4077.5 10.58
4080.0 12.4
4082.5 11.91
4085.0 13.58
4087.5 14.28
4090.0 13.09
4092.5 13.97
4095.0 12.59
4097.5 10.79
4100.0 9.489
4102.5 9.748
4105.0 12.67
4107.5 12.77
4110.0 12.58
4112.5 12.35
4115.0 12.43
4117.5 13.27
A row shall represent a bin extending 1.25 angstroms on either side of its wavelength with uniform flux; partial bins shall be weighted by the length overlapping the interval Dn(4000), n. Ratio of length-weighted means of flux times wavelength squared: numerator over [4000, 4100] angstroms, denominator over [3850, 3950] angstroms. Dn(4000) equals 1.90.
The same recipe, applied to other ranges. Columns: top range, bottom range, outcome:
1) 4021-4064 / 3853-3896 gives 2.03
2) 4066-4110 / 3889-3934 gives 1.68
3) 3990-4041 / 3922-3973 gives 2.15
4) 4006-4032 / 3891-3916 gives 1.62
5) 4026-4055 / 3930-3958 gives 2.02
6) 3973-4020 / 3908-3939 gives 1.77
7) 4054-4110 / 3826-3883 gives 2.17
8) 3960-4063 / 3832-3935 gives 1.72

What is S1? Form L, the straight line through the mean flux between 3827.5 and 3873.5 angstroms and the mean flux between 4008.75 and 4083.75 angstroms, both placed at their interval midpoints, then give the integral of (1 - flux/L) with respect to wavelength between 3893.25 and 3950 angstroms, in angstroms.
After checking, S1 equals 6.2 angstroms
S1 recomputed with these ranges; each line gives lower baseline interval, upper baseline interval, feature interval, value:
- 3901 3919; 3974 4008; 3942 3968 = 6.59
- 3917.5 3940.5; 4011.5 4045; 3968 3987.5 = 2.92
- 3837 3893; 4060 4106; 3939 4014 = 1.57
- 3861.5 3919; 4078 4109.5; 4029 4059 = -4.54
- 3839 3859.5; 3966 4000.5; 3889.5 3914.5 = -3.72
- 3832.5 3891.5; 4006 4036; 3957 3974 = 8.81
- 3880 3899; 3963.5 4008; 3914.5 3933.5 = 2.88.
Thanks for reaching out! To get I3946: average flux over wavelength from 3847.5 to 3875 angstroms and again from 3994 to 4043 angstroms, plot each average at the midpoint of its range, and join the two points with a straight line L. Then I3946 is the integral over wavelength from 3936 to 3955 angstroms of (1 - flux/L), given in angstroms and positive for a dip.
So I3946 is 4.9 angstroms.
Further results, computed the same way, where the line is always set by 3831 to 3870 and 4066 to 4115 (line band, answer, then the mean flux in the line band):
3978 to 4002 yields -3.9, 11.3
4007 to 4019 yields -4.2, 13.9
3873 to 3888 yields 0.3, 6.86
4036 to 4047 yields -2.5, 13.5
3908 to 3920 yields -2.2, 9.29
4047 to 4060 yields -1.3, 12.5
